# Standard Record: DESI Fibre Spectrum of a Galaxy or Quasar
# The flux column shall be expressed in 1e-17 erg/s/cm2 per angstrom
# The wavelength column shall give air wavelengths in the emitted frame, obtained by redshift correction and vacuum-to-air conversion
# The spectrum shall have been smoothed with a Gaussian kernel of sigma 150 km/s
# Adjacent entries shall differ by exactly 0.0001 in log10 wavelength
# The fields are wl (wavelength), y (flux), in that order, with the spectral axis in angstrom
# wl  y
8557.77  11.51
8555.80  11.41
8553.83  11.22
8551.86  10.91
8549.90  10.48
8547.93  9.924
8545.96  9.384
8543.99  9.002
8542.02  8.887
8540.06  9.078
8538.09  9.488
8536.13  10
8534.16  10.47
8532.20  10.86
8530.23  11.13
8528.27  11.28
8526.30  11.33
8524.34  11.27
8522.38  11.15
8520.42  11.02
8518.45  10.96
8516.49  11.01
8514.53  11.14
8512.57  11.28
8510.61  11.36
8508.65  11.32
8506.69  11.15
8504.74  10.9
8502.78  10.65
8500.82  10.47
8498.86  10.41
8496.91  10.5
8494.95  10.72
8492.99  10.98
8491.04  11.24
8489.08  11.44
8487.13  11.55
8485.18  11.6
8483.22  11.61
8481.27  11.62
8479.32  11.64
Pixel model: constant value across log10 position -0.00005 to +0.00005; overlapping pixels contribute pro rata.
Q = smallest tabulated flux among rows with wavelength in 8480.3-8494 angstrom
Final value 10.98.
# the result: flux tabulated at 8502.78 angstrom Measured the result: 10.65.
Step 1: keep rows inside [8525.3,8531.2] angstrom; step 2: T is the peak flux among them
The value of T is 11.33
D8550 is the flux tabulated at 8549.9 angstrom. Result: 10.48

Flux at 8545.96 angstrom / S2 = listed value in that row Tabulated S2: 9.384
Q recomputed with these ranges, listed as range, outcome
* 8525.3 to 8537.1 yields 10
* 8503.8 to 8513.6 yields 10.9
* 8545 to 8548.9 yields 9.384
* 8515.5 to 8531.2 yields 10.96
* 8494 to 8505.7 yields 10.41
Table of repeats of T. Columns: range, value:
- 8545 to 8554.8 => 11.22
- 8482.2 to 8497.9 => 11.61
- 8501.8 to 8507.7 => 11.15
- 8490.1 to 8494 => 11.24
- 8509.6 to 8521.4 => 11.36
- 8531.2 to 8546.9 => 10.86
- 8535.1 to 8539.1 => 10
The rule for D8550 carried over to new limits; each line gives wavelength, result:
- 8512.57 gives 11.28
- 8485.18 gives 11.6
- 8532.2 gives 10.86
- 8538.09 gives 9.488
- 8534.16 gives 10.47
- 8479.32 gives 11.64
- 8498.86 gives 10.41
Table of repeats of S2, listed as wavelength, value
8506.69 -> 11.15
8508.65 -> 11.32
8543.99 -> 9.002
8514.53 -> 11.14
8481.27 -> 11.62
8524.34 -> 11.27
